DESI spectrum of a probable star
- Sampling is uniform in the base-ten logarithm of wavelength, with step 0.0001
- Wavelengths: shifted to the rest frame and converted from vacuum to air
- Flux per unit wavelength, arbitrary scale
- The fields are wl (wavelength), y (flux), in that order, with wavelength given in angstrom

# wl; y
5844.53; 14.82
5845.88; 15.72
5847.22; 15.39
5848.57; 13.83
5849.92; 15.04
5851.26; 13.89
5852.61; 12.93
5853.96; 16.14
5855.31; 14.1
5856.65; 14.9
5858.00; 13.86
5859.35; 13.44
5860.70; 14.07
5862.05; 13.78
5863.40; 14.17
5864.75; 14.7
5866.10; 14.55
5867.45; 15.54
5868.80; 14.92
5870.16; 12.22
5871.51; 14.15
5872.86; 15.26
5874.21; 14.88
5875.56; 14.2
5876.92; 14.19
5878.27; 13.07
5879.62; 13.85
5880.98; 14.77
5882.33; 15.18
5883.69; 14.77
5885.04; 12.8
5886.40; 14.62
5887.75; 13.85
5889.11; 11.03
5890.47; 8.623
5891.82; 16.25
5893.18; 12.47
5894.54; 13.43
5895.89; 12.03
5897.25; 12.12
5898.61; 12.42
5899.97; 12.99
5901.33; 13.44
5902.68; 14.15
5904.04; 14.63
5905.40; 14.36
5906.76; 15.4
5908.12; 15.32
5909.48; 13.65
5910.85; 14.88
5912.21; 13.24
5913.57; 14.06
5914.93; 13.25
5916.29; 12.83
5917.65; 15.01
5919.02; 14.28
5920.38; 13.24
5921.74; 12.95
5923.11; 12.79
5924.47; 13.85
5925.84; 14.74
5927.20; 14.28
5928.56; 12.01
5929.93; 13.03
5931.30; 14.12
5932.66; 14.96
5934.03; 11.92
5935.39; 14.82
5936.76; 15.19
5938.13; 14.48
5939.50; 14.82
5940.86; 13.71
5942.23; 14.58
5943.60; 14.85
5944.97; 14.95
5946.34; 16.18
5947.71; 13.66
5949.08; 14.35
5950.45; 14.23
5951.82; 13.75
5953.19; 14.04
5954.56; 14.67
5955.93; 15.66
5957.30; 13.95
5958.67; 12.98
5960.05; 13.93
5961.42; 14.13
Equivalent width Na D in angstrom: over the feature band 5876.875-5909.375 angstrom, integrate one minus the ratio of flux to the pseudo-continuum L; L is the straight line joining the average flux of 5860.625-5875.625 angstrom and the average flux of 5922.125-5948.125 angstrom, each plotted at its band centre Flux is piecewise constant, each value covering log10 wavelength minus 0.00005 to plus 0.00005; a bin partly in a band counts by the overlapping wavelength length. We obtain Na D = 1.67 angstrom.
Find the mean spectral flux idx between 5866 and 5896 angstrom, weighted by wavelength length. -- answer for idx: 13.8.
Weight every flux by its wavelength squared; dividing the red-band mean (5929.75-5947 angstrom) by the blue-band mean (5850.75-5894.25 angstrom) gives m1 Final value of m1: 1.06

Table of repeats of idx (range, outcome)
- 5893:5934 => 13.7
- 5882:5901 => 13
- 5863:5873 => 14.4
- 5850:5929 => 13.9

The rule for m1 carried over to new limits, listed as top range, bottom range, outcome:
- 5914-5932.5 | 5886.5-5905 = 1.06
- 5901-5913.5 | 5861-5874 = 1.01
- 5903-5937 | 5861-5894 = 1.02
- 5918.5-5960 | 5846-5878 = 1.01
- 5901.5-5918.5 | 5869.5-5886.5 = 1.02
